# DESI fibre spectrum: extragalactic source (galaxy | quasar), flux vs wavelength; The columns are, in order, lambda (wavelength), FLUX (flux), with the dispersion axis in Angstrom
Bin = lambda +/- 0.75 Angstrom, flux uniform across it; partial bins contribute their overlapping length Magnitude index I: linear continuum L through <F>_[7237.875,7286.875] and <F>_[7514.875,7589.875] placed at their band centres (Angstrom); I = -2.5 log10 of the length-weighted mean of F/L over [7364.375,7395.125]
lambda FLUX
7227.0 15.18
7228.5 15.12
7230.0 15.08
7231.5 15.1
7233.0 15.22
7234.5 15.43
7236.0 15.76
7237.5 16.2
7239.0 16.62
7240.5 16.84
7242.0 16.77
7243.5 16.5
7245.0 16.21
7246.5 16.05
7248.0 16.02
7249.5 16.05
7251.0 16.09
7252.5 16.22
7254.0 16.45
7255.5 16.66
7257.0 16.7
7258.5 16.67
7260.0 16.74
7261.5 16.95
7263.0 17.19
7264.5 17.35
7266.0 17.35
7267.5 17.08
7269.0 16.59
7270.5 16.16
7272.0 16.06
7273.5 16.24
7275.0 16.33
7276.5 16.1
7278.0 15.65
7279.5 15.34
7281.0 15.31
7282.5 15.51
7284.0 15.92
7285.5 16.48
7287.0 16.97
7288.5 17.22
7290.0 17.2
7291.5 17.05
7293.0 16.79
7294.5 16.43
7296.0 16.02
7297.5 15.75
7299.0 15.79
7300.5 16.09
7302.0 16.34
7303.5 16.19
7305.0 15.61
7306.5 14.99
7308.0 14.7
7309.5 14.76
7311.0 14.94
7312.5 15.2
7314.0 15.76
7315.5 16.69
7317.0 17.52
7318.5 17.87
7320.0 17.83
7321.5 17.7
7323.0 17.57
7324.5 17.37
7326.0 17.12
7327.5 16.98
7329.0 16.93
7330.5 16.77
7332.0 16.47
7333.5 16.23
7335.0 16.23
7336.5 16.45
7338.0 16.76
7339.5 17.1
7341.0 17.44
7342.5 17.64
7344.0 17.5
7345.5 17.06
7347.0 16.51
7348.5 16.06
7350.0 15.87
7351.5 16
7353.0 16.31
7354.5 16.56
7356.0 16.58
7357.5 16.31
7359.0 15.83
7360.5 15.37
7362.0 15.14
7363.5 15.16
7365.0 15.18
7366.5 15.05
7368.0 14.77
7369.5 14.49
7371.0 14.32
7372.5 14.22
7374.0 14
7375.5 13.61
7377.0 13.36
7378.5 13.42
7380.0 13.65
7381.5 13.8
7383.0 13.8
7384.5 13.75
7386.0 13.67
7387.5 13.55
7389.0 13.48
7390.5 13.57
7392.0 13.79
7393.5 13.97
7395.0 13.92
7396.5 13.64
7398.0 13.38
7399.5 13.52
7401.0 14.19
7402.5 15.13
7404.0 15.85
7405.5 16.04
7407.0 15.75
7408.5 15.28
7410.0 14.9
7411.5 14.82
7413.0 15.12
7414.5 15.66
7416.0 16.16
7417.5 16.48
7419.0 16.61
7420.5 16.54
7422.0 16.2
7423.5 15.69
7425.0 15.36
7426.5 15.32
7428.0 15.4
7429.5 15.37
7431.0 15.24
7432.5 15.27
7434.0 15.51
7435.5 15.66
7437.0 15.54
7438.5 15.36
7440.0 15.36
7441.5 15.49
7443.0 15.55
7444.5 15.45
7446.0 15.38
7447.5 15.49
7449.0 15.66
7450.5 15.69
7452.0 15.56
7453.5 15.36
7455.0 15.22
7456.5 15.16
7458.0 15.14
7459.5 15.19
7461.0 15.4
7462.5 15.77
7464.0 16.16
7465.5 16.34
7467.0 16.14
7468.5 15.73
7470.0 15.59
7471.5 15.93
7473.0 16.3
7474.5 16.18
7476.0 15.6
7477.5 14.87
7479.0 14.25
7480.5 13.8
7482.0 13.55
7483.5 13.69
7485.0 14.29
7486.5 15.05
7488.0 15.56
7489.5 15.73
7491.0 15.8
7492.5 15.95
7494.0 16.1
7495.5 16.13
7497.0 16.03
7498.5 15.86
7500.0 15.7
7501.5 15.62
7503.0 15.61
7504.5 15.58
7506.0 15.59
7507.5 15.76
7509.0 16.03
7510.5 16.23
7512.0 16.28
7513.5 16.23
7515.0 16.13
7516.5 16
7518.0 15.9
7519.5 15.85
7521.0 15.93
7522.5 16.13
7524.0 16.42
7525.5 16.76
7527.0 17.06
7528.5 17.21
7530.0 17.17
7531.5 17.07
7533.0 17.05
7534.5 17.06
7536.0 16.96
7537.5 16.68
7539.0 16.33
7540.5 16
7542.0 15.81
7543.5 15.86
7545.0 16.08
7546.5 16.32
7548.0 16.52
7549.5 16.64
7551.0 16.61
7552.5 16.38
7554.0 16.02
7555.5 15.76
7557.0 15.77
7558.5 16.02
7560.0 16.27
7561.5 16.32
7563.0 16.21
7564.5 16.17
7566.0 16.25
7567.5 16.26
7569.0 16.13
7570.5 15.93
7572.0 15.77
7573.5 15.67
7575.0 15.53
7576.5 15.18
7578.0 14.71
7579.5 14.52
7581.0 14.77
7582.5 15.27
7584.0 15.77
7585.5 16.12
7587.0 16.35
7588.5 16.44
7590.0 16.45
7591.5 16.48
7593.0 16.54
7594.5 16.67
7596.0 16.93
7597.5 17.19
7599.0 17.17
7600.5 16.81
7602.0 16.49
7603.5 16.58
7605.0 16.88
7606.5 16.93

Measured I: 0.17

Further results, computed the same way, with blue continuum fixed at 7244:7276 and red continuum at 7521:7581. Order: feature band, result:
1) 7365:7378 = 0.15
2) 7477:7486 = 0.16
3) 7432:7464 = 0.06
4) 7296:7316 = 0.06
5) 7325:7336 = -0.02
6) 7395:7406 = 0.13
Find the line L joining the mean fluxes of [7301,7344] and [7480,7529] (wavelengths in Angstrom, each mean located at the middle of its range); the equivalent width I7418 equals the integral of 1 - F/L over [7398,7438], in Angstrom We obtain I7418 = 1.7 Angstrom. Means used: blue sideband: 16.6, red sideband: 15.7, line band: 15.4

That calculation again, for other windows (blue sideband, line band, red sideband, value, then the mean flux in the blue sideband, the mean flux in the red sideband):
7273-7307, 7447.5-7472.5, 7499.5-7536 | 1.0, 16.2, 16.3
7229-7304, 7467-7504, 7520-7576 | 2.1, 16.3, 16.3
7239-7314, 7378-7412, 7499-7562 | 4.3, 16.2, 16.3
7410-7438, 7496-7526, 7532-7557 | 0.4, 15.6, 16.4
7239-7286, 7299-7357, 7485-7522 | -1.0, 16.4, 15.8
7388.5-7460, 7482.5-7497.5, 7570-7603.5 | 0.1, 15.2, 16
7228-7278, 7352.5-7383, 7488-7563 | 2.7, 16.3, 16.2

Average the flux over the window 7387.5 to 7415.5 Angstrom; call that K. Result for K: 14.5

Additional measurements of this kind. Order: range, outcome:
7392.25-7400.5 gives 13.7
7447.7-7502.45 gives 15.4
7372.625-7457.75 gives 14.9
